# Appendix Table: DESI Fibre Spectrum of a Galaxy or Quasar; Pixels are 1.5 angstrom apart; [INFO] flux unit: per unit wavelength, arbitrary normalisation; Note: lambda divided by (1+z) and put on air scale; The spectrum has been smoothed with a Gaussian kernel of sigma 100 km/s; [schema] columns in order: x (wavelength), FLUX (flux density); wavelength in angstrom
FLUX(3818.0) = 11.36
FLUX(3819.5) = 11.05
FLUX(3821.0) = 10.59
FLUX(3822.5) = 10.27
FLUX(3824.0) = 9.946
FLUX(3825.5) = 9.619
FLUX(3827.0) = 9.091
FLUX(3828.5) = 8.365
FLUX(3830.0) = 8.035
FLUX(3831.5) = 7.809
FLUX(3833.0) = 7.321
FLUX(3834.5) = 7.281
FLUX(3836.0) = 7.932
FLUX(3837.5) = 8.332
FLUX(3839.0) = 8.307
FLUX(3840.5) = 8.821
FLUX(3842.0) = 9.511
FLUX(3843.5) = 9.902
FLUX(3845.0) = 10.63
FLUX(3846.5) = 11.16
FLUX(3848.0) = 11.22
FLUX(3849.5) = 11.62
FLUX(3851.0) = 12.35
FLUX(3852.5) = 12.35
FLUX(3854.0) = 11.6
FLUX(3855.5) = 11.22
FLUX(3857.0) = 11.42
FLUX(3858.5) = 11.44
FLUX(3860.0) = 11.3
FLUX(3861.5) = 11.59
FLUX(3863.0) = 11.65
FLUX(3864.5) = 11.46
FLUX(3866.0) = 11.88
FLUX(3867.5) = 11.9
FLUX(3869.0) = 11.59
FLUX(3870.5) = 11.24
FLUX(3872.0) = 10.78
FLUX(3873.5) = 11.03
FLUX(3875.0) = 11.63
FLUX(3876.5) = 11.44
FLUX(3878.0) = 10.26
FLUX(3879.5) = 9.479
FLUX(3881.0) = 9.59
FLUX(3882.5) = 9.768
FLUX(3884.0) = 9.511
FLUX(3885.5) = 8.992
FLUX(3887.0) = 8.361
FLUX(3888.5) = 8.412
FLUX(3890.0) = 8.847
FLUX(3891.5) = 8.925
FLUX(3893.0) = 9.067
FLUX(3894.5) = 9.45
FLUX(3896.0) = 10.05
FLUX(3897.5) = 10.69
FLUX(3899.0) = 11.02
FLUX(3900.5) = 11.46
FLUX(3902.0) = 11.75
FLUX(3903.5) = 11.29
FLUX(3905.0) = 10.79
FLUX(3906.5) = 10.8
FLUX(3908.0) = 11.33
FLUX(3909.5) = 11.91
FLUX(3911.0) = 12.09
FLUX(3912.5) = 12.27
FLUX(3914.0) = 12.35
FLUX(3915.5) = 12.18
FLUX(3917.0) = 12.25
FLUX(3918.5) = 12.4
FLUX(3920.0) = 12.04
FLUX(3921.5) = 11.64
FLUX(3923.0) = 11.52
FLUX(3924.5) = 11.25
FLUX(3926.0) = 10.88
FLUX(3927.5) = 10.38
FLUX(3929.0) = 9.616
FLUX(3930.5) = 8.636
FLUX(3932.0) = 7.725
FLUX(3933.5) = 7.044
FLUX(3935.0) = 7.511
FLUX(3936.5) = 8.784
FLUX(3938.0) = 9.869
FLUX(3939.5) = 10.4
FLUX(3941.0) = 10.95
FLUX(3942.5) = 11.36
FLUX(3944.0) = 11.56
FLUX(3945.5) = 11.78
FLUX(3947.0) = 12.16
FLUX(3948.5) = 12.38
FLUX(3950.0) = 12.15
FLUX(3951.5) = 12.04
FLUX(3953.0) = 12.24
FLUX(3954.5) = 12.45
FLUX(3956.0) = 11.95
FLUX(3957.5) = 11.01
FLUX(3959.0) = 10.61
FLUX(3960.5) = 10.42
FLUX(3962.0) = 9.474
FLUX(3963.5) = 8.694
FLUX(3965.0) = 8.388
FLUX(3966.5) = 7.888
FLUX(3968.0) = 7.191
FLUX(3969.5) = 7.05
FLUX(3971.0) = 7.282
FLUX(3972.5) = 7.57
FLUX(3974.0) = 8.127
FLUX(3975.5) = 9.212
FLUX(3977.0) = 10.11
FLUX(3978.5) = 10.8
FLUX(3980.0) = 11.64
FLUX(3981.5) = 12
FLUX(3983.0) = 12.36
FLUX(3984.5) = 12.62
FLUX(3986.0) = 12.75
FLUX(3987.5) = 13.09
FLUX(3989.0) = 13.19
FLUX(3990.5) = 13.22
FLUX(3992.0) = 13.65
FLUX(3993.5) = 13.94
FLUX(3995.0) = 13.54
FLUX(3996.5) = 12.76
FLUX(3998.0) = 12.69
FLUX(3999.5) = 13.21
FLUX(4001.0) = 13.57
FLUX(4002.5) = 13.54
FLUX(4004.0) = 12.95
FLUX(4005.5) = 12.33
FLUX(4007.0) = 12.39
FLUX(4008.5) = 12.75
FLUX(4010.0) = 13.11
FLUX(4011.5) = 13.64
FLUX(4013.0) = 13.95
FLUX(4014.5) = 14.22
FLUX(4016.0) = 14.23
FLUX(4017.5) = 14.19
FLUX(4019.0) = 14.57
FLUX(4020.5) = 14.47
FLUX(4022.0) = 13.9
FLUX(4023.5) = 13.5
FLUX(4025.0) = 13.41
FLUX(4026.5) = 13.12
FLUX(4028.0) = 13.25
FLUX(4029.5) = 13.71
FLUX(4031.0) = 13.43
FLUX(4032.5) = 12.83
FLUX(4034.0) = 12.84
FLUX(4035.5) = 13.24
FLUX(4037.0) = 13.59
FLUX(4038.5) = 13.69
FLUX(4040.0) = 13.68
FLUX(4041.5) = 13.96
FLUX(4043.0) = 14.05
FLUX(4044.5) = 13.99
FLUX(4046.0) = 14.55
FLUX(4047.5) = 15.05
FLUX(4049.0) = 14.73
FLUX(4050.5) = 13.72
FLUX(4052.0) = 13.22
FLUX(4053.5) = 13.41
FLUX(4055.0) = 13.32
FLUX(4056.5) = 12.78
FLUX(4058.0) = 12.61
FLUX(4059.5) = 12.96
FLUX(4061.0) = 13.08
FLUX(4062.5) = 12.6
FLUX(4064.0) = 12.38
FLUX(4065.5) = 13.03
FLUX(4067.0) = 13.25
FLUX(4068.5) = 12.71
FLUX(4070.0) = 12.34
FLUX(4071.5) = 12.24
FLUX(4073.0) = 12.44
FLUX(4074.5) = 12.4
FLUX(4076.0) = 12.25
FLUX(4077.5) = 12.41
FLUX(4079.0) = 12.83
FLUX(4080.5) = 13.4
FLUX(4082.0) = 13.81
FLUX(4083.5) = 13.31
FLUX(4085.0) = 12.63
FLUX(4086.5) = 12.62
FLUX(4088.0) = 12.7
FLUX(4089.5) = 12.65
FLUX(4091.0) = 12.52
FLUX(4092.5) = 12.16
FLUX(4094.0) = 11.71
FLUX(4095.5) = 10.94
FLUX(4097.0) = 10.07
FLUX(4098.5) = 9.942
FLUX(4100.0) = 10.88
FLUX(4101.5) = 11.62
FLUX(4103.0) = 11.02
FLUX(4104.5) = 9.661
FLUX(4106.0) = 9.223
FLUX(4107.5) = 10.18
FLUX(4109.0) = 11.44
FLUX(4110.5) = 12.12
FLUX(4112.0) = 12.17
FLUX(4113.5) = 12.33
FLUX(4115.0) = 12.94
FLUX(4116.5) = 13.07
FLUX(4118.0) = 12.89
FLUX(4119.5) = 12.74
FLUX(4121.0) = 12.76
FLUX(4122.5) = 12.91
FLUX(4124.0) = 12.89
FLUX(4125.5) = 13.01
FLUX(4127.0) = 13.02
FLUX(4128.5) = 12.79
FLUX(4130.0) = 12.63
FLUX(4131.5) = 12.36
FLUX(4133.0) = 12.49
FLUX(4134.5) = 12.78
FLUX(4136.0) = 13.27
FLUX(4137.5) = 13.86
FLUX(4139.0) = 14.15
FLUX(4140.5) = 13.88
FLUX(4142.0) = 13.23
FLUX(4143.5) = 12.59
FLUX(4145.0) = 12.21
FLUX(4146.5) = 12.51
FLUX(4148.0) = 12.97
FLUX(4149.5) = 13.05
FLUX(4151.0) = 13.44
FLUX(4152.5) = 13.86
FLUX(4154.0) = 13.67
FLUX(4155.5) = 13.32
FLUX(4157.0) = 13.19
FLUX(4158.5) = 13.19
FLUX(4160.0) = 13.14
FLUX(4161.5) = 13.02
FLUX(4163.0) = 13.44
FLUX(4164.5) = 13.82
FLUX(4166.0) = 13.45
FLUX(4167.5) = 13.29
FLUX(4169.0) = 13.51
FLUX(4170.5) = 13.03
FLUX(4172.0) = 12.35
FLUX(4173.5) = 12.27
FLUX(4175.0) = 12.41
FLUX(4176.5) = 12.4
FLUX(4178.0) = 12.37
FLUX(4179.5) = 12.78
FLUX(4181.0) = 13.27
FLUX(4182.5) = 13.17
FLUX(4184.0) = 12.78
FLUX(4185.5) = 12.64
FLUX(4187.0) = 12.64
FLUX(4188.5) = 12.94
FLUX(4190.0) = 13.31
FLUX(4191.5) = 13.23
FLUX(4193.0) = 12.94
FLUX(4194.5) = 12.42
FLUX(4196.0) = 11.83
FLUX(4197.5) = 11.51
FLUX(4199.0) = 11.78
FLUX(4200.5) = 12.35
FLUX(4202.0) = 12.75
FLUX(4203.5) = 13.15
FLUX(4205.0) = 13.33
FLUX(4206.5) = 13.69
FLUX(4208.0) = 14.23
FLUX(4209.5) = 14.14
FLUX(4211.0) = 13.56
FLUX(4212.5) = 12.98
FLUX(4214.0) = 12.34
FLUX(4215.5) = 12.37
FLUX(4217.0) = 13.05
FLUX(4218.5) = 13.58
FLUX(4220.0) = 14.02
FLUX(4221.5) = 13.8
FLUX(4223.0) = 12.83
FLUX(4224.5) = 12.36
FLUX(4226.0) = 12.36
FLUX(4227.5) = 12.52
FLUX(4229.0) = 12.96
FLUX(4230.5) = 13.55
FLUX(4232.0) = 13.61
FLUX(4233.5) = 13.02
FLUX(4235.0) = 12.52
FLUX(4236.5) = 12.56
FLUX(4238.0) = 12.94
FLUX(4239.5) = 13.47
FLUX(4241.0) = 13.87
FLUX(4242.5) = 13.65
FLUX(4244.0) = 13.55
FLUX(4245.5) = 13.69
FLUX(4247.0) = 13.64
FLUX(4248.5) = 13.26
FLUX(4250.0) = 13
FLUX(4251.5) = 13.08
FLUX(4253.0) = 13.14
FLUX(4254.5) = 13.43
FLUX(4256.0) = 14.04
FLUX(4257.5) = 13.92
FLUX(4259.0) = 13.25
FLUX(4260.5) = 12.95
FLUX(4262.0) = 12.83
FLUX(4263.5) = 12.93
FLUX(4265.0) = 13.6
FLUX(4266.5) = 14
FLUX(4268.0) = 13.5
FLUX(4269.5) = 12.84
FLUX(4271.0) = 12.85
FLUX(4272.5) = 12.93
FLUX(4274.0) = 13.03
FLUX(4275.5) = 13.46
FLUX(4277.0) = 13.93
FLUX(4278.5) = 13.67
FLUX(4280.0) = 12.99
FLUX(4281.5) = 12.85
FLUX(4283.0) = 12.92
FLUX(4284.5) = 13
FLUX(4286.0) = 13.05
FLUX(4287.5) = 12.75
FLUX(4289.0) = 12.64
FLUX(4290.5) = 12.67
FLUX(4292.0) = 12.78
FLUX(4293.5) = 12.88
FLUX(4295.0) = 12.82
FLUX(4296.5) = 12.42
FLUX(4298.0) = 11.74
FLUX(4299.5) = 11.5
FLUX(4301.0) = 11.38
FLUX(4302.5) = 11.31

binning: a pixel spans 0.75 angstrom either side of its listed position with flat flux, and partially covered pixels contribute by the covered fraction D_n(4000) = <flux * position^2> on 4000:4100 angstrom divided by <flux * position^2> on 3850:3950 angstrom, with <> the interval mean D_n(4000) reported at 1.3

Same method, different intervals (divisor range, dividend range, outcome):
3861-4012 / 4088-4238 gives 1.29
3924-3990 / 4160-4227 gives 1.41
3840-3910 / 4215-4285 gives 1.49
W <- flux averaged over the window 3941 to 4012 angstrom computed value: 11.5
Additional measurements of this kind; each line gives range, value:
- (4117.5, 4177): 13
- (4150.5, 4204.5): 12.9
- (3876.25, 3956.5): 10.6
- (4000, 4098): 13.1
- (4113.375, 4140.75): 13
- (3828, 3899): 10.1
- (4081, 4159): 12.5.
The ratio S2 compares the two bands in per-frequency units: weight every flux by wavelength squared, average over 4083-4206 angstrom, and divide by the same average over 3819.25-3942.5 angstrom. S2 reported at 1.4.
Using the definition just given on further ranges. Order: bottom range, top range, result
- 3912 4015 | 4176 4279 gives 1.32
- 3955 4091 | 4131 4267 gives 1.14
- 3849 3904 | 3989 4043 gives 1.35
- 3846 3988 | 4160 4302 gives 1.42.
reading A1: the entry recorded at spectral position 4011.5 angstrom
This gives 13.64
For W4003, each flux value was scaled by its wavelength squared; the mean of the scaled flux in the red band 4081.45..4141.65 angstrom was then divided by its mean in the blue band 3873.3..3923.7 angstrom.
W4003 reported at 1.27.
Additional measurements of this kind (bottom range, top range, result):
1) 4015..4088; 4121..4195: 1.03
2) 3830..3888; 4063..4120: 1.31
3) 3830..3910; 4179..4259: 1.50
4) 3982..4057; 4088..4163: 0.97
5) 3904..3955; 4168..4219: 1.33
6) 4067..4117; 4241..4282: 1.21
